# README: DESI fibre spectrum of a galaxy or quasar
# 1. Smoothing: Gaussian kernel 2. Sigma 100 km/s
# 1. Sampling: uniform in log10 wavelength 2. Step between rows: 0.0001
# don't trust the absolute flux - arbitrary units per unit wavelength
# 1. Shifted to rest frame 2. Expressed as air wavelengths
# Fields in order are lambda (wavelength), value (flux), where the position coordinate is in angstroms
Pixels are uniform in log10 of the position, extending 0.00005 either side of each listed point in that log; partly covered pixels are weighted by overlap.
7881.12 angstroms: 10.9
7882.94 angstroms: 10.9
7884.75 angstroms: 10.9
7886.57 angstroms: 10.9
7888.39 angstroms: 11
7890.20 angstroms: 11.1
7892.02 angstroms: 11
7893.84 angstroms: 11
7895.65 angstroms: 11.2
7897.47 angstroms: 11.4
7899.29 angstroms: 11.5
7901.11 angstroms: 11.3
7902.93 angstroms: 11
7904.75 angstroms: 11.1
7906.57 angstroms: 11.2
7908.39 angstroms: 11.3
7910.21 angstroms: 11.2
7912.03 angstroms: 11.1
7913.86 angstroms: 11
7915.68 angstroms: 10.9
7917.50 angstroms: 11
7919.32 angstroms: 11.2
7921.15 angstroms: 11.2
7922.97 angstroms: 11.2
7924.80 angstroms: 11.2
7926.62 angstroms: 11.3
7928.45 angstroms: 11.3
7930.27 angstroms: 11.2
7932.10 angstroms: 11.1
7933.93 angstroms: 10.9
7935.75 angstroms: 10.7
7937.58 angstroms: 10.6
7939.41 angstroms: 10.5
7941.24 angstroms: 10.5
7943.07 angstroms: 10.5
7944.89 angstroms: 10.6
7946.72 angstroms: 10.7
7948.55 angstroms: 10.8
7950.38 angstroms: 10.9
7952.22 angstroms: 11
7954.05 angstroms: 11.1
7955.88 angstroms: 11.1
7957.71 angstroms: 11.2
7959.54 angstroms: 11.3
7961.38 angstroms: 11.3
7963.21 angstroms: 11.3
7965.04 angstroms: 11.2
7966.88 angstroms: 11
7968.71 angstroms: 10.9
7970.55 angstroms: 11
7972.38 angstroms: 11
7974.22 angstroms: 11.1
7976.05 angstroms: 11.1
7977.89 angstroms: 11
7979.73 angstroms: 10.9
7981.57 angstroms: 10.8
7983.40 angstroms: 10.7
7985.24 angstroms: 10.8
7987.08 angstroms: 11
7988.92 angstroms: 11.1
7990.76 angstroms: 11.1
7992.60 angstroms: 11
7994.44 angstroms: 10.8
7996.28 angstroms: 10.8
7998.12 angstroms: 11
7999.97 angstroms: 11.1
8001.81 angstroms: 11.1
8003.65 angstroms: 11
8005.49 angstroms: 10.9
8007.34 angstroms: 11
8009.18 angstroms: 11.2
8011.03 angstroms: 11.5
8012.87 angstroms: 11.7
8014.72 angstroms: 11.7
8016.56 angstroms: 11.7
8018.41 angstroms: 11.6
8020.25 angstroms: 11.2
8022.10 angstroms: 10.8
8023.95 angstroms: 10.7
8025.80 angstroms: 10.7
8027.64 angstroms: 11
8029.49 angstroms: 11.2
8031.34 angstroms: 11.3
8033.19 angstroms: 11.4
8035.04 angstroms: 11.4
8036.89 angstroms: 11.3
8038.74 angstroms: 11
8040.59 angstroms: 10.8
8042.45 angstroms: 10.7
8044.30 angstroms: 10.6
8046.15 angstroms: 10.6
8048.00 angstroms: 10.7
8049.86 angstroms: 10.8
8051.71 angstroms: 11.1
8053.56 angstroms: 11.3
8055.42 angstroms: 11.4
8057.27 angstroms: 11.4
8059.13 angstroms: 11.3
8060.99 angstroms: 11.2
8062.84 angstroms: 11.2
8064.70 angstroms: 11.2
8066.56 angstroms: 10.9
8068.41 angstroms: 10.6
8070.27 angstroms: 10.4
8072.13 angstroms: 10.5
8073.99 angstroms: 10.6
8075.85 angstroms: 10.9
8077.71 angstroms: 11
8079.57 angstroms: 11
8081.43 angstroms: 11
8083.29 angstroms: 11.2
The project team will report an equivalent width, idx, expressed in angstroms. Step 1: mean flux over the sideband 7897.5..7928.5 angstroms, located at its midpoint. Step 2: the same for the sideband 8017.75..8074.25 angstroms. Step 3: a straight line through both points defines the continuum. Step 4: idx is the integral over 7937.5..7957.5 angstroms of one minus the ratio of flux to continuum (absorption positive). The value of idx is 0.6 angstroms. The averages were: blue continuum 11.2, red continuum 11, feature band 10.8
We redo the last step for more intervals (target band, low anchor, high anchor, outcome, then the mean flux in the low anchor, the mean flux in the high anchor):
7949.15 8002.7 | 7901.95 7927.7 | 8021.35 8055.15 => 0.2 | 11.1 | 11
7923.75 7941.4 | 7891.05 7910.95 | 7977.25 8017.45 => 0.3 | 11.2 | 11.1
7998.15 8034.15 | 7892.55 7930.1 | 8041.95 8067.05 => -0.4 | 11.2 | 11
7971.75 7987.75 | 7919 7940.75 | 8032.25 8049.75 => 0.1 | 11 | 10.9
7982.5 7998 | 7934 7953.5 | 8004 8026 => 0.2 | 10.7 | 11.2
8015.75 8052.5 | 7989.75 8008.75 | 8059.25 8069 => 0.0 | 11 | 11.1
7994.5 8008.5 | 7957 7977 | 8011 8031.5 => 0.3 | 11.1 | 11.2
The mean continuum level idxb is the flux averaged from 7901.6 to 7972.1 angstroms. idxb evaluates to 11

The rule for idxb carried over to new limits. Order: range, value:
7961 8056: 11.1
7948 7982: 11.1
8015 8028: 11.1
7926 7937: 11.1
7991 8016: 11.1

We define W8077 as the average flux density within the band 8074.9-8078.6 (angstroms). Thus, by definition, 10.9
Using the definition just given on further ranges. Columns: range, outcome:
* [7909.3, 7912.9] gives 11.2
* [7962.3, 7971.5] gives 11.1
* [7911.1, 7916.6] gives 11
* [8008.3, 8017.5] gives 11.6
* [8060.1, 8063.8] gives 11.2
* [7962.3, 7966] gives 11.2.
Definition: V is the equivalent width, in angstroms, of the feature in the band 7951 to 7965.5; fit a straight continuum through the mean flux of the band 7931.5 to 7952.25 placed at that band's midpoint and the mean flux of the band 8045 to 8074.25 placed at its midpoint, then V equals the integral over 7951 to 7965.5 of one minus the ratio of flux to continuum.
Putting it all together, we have -0.6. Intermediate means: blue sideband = 10.7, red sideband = 11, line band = 11.2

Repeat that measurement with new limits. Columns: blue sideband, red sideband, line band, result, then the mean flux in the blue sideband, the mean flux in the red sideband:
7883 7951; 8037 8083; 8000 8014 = -0.3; 11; 10.9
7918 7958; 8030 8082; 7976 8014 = -0.2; 10.9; 11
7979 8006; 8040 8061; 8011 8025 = -0.5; 10.9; 11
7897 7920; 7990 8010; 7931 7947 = 0.6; 11.2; 11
